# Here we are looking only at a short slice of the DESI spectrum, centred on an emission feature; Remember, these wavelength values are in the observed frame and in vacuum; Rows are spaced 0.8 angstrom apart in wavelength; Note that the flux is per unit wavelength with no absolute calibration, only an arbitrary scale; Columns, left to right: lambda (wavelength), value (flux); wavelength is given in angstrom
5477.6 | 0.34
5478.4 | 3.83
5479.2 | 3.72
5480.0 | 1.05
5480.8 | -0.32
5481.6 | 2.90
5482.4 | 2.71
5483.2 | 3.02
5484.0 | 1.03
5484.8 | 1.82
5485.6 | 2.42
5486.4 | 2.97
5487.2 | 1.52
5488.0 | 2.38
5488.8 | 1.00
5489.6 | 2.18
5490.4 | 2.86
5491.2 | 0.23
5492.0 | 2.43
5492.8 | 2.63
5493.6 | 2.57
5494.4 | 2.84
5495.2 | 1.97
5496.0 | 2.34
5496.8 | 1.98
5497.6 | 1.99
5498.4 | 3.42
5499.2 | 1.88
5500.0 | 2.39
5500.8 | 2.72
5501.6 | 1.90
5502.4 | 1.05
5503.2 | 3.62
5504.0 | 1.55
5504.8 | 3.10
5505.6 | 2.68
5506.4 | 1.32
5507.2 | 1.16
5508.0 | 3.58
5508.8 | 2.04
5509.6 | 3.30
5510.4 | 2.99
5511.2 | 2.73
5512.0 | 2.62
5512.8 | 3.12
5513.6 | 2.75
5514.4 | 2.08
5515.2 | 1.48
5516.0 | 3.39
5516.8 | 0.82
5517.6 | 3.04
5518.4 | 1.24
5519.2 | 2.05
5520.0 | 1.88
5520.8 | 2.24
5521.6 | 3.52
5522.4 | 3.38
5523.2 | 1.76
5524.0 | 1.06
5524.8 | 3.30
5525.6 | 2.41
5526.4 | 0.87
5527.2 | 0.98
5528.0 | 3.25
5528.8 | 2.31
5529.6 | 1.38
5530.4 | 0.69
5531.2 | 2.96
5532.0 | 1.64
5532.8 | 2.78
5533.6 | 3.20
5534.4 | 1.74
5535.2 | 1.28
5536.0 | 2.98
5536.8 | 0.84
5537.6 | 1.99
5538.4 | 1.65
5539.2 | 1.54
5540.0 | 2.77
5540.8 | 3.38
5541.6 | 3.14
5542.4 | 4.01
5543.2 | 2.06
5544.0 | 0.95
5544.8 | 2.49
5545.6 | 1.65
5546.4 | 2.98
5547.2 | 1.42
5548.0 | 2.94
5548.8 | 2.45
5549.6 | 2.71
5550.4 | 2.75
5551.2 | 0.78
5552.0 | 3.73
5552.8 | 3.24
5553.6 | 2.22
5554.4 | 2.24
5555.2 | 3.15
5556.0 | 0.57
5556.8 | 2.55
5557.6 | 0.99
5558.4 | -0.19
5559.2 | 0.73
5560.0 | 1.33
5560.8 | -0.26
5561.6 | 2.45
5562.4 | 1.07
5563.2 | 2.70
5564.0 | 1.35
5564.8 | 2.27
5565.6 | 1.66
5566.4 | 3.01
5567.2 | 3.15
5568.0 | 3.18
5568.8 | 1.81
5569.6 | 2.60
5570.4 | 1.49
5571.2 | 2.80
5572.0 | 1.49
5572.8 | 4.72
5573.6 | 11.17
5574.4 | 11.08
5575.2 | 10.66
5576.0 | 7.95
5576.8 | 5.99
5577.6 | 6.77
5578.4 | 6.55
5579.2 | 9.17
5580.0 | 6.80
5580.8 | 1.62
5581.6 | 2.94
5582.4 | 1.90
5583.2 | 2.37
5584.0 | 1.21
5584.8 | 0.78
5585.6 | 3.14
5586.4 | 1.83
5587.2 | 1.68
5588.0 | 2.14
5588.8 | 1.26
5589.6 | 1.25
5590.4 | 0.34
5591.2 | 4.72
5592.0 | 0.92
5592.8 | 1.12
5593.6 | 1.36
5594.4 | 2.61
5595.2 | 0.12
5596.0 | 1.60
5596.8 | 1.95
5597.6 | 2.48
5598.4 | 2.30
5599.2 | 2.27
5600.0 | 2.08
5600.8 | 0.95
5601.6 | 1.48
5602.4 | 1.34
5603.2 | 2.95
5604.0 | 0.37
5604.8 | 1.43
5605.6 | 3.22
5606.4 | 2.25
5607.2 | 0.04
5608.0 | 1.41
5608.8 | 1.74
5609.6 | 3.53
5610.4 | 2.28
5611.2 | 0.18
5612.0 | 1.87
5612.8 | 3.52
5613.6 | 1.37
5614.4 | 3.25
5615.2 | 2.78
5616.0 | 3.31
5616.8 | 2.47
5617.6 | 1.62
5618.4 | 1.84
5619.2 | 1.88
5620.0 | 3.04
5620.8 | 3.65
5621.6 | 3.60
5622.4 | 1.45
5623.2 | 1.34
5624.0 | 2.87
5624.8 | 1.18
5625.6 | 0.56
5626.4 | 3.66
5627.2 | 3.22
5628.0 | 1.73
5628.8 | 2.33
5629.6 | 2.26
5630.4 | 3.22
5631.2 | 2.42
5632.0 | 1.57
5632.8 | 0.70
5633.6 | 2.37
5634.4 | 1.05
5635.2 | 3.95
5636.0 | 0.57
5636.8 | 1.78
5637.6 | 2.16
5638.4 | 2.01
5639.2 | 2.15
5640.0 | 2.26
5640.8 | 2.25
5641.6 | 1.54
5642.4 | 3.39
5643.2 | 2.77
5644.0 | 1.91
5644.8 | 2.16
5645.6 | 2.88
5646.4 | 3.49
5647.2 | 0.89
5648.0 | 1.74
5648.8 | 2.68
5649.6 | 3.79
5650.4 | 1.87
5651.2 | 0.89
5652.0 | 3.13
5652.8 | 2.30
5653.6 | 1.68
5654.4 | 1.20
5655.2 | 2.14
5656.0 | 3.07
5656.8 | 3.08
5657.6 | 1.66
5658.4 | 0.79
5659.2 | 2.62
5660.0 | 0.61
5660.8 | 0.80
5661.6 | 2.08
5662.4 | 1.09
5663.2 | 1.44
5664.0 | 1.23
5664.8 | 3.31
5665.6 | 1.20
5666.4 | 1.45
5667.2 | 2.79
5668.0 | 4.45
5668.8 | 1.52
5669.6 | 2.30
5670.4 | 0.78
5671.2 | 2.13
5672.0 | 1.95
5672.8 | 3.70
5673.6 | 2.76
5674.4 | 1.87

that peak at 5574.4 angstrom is Hbeta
